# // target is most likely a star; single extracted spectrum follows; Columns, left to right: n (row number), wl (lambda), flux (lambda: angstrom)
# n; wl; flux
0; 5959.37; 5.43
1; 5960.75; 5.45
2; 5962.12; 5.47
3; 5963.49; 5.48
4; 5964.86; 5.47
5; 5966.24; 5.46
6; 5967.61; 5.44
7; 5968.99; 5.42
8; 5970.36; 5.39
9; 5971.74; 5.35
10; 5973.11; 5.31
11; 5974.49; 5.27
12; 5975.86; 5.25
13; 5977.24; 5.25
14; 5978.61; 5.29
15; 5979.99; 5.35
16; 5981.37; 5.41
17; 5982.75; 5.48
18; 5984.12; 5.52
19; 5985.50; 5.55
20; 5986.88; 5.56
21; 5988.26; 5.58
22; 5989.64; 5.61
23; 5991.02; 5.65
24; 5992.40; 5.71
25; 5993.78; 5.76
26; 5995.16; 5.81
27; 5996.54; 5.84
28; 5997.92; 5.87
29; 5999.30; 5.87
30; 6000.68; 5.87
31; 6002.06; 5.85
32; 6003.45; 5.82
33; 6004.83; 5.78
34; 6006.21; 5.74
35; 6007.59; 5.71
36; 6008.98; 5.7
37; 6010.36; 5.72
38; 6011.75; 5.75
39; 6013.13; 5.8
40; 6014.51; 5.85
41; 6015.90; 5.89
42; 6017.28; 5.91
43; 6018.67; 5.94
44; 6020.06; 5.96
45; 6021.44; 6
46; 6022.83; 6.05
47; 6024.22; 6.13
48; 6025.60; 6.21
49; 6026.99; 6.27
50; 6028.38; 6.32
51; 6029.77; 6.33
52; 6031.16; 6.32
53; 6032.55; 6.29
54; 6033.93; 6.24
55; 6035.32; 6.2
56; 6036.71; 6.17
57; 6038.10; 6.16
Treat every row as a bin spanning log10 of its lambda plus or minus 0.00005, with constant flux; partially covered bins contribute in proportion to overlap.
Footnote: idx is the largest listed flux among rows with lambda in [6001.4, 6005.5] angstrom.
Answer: 5.85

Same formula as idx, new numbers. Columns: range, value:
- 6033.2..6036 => 6.24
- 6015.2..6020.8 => 5.96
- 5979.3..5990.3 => 5.61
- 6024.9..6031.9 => 6.33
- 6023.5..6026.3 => 6.21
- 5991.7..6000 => 5.87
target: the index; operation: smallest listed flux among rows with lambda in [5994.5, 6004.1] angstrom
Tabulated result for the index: 5.81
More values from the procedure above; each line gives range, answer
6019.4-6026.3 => 5.96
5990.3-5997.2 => 5.65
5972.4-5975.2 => 5.27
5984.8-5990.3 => 5.55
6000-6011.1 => 5.7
